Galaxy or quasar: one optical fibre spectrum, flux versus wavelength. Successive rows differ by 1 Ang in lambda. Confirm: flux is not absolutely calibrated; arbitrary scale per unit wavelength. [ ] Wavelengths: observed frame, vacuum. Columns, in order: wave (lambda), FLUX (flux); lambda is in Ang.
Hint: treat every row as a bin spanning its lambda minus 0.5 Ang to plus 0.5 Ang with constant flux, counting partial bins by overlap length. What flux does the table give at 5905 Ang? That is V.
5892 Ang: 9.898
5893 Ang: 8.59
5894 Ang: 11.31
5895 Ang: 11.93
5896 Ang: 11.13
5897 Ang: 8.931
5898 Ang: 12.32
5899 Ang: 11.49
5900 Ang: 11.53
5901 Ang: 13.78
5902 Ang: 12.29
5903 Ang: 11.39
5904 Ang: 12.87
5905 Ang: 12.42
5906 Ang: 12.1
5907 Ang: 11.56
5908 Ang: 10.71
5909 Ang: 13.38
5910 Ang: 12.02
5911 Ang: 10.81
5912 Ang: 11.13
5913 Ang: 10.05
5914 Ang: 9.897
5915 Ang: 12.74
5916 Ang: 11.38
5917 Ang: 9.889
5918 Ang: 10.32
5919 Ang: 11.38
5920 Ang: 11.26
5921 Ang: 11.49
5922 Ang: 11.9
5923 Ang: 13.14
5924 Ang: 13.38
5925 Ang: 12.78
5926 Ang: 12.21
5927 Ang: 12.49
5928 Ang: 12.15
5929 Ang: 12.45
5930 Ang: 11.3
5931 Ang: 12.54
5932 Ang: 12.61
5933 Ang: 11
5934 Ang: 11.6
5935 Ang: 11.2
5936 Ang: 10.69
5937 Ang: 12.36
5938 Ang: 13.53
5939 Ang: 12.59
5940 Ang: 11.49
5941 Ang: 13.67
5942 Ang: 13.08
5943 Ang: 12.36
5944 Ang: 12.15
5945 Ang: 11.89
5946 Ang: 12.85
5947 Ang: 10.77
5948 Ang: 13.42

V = 12.42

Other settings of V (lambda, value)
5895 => 11.93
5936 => 10.69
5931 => 12.54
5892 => 9.898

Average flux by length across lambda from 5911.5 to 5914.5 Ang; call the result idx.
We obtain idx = 10.4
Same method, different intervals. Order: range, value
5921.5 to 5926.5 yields 12.7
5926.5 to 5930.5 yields 12.1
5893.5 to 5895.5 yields 11.6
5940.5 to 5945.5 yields 12.6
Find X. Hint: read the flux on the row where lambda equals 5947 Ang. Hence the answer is 10.77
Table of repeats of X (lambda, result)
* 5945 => 11.89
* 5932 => 12.61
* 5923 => 13.14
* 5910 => 12.02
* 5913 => 10.05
